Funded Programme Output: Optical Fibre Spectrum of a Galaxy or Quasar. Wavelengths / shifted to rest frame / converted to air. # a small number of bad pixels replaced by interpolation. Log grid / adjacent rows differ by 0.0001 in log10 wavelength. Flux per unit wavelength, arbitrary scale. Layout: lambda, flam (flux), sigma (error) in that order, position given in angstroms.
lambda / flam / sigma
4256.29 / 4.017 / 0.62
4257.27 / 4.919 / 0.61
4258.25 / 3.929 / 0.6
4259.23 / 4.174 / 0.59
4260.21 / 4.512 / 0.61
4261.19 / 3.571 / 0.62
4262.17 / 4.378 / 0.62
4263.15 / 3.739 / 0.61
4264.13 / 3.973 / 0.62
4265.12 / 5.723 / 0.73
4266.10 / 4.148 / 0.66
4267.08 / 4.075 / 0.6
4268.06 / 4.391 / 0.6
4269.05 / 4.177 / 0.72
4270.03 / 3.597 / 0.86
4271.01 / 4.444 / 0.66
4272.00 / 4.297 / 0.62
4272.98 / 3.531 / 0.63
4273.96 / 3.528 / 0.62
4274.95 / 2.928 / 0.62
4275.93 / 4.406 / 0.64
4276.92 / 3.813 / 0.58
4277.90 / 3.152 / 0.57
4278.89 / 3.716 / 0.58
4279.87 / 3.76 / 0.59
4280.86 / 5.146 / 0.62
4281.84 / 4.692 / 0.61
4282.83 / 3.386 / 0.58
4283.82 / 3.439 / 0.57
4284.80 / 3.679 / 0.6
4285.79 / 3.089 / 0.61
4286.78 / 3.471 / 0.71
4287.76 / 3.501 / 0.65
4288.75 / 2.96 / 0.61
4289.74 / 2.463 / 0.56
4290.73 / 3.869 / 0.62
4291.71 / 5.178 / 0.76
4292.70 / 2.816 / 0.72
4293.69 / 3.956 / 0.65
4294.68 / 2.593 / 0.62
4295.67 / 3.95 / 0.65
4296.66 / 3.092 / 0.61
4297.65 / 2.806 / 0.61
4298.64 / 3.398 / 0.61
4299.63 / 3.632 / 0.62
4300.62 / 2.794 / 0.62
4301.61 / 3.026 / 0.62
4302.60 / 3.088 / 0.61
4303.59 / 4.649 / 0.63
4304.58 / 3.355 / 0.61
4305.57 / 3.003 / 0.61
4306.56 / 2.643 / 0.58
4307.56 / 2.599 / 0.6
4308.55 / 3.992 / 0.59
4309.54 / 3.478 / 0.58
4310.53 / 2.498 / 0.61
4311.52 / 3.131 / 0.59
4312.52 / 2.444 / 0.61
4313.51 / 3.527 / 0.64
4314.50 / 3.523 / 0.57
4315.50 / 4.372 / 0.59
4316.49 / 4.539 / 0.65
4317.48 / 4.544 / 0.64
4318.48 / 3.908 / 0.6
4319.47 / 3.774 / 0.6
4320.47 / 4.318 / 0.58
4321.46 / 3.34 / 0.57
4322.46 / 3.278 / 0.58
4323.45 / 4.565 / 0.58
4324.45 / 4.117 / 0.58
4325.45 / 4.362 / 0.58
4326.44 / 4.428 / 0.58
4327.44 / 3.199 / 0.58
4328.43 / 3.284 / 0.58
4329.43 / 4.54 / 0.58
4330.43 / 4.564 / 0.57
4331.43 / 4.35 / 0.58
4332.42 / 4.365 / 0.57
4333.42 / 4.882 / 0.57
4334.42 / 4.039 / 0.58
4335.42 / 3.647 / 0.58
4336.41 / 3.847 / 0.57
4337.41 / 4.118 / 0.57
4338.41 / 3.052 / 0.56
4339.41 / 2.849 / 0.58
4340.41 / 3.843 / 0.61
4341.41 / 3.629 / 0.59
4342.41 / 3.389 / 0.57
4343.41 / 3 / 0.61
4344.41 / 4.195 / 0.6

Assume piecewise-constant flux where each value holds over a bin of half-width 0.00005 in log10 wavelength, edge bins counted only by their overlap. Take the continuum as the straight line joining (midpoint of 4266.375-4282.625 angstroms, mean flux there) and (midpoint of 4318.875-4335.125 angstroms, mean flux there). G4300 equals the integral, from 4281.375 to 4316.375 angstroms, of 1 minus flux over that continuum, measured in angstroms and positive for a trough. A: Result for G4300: 5.53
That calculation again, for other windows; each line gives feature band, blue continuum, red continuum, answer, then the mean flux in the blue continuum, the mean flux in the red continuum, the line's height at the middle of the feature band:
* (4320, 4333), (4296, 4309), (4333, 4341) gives -1.6 angstroms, 3.24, 3.77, 3.61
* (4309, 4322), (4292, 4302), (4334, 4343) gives -0.9 angstroms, 3.25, 3.59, 3.4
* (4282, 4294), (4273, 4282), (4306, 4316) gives 0.5 angstroms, 3.86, 3.22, 3.66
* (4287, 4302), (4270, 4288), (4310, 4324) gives 1.6 angstroms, 3.78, 3.7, 3.74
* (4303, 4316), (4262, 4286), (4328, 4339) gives 2.3 angstroms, 3.97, 4.06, 4.02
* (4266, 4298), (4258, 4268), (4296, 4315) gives 0.7 angstroms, 4.24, 3.2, 3.77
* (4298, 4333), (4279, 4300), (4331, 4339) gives 1.5 angstroms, 3.57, 4.02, 3.83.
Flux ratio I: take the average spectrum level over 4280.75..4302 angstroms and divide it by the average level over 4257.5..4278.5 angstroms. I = 0.86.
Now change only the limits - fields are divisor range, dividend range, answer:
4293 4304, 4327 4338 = 1.22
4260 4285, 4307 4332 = 0.95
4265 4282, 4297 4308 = 0.79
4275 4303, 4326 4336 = 1.17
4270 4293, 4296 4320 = 0.92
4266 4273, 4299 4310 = 0.80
